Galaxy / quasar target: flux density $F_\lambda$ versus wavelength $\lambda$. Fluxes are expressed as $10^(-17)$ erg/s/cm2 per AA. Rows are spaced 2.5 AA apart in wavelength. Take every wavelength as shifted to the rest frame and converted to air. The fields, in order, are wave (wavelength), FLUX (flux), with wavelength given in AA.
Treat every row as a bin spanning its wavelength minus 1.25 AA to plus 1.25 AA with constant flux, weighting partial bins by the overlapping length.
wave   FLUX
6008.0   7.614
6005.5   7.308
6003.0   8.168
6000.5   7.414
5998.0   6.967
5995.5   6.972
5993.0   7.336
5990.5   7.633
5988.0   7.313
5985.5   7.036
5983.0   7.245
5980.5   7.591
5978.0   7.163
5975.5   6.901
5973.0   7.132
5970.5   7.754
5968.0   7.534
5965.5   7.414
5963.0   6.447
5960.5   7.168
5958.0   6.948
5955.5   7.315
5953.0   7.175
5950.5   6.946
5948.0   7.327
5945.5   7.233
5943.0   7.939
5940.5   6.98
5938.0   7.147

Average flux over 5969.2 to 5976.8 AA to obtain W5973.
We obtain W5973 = 7.26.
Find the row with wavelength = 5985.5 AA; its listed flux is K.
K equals 7.036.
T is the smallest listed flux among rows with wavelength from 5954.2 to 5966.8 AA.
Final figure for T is 6.447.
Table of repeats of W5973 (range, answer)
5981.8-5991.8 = 7.31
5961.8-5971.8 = 7.29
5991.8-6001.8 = 7.18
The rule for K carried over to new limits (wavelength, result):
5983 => 7.245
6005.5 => 7.308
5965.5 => 7.414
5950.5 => 6.946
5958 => 6.948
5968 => 7.534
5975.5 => 6.901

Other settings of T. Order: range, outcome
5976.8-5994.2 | 7.036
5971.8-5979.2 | 6.901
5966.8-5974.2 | 7.132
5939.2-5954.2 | 6.946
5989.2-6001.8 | 6.967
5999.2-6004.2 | 7.414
